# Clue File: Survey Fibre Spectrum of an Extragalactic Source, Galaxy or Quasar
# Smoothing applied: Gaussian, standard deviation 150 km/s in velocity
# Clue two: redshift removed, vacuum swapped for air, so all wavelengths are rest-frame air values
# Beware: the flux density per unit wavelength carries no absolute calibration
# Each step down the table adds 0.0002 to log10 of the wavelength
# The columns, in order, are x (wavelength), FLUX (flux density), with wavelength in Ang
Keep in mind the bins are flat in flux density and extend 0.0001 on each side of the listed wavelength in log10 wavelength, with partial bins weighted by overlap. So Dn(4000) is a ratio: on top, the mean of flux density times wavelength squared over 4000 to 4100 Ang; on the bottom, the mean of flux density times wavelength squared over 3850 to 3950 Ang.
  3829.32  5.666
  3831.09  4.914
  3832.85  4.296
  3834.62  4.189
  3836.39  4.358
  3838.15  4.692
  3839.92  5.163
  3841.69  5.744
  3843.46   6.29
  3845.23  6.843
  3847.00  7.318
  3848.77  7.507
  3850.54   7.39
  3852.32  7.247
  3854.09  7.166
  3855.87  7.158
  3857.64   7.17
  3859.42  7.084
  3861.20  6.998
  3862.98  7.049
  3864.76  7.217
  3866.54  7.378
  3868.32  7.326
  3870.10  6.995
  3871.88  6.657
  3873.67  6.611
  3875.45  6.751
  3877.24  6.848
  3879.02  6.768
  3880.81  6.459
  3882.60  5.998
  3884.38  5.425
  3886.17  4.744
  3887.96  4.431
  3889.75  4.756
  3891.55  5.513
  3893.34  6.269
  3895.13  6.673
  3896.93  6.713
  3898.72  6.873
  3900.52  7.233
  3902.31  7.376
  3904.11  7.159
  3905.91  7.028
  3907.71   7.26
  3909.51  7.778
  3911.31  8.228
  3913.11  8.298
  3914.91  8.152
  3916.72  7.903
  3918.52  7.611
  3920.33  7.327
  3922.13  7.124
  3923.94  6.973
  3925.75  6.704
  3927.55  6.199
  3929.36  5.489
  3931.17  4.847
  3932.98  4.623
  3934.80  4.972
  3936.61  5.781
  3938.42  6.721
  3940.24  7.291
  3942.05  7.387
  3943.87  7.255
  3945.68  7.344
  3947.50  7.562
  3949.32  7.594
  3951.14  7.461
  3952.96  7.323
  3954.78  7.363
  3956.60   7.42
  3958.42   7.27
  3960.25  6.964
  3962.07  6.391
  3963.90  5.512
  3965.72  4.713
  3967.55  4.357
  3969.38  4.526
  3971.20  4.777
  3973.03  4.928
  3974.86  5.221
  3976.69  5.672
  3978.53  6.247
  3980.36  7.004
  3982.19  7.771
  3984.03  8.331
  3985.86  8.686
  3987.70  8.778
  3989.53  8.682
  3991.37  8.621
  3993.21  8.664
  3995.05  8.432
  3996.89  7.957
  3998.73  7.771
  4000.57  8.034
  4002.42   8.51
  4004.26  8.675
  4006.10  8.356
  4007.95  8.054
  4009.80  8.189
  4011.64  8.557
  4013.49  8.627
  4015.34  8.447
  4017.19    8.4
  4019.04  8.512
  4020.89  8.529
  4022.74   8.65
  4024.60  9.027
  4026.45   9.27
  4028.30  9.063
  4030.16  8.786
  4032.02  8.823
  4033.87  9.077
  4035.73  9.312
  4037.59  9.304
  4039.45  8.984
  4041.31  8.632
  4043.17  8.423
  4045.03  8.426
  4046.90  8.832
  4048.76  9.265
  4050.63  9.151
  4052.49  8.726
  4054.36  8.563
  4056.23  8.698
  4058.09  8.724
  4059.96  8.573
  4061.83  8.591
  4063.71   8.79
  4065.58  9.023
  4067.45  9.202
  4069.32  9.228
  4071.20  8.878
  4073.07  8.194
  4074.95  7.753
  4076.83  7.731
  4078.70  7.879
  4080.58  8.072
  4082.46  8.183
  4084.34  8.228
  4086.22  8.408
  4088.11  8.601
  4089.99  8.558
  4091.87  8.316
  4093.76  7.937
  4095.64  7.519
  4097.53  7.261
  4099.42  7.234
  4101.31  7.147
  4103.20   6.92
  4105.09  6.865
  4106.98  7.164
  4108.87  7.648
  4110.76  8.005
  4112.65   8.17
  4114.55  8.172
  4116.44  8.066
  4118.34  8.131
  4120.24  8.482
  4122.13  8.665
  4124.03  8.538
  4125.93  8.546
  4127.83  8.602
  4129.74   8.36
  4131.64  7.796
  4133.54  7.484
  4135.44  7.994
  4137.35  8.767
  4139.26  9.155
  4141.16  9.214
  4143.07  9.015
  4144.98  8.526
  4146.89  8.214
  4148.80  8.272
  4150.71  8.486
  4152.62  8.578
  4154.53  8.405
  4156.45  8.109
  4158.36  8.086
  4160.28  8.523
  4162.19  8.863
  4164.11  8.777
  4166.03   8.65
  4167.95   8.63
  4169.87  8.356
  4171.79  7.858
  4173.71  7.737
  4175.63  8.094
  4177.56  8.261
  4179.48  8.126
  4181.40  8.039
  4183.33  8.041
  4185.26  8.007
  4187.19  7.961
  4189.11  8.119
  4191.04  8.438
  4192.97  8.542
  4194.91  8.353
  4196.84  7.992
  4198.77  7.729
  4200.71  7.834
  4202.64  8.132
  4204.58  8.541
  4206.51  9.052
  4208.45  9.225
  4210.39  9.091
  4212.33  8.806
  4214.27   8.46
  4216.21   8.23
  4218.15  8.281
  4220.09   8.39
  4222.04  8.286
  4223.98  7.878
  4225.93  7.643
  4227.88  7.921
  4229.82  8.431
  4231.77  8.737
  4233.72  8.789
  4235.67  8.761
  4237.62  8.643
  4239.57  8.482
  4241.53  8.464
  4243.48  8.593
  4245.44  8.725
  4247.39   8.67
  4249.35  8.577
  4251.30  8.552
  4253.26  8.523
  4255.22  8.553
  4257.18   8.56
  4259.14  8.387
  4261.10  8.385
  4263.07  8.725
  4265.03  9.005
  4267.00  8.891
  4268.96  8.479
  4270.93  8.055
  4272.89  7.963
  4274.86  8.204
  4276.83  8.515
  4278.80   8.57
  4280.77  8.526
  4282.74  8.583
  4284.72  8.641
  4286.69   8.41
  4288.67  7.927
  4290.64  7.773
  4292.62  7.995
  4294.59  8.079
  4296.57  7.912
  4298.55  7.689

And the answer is 1.4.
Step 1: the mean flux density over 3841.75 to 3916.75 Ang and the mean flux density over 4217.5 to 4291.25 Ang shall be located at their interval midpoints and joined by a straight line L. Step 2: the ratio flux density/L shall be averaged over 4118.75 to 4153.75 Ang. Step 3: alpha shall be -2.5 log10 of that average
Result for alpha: -0.07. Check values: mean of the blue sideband 6.83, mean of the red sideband 8.44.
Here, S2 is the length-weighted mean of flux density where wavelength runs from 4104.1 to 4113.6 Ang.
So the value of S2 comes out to 7.57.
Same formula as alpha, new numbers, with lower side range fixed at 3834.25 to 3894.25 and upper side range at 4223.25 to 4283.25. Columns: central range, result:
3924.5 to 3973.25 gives 0.09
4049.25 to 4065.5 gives -0.18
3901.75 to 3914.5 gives -0.16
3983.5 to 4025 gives -0.19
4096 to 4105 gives 0.08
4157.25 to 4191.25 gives -0.03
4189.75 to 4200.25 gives 0.00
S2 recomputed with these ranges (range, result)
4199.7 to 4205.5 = 8.16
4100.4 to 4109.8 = 7.15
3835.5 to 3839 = 4.53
